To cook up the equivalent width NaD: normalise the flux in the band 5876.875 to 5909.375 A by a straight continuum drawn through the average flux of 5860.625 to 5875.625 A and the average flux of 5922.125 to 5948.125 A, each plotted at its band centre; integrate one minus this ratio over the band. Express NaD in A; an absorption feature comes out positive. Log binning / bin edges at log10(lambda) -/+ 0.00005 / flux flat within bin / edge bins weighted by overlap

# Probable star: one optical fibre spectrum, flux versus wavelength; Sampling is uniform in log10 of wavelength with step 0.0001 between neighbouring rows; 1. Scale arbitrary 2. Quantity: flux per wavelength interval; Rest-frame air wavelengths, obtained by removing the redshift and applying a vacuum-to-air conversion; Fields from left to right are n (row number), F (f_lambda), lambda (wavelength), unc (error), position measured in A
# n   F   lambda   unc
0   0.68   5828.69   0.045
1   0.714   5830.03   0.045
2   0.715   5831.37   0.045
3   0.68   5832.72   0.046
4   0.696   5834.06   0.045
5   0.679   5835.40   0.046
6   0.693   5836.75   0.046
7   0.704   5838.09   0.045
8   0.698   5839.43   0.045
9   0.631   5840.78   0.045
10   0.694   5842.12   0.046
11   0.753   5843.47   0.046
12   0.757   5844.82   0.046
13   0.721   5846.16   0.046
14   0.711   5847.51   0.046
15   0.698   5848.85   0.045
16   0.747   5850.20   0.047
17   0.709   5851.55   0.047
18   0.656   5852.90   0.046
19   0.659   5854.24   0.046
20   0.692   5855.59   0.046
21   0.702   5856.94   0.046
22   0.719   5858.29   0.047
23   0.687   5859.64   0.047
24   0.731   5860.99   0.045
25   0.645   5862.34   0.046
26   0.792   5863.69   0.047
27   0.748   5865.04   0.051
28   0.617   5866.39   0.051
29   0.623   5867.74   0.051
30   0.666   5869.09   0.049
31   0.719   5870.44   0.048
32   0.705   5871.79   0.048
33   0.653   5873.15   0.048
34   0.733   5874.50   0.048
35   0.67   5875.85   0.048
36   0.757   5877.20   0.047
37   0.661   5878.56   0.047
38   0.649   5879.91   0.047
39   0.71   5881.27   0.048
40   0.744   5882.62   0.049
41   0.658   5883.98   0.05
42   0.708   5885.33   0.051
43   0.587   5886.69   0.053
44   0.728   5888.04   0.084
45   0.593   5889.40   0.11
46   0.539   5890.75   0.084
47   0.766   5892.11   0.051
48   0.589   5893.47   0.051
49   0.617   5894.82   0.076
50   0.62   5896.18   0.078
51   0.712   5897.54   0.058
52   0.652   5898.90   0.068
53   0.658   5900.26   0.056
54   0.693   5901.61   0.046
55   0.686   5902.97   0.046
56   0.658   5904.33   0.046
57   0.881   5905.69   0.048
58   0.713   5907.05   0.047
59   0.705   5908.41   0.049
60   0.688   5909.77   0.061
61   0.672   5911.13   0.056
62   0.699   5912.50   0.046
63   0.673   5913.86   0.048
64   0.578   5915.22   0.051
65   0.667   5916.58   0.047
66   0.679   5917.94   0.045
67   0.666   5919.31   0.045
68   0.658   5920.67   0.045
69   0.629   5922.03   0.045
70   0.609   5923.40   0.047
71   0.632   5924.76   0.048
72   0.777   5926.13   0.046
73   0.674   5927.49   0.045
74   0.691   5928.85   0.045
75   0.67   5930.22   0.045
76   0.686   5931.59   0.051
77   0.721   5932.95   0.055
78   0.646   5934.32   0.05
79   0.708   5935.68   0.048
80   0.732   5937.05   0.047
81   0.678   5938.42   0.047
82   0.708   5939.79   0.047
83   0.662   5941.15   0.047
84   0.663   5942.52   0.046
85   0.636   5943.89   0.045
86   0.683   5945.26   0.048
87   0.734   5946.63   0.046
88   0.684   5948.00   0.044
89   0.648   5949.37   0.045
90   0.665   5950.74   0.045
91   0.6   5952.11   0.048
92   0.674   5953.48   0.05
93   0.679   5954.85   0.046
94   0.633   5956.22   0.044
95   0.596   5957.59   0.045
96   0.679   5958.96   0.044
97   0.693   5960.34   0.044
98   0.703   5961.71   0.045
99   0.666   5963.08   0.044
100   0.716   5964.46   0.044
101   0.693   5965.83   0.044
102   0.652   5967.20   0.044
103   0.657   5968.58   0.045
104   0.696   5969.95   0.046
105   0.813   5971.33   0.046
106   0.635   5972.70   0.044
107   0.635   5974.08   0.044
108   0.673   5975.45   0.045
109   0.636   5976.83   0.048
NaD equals 0.52 A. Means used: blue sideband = 0.693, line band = 0.678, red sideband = 0.683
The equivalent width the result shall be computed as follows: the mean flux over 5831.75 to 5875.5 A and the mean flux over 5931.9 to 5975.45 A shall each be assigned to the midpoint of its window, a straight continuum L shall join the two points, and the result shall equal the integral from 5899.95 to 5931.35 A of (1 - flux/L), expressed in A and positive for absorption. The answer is 0.2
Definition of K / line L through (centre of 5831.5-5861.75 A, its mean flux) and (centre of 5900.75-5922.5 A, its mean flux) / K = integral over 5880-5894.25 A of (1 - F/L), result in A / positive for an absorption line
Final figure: 0.6 A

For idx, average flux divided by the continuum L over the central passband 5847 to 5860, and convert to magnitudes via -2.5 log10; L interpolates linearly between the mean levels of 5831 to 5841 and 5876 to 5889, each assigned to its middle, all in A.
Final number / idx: -0.02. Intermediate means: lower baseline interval 0.688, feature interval 0.698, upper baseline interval 0.686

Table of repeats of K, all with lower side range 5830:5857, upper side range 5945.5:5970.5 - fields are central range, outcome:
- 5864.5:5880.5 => 0.22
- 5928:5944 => -0.21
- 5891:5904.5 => 0.49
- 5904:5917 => -0.23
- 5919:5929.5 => 0.19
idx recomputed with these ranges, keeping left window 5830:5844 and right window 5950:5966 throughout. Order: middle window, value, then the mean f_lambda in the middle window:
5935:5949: -0.029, 0.688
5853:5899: 0.012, 0.678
